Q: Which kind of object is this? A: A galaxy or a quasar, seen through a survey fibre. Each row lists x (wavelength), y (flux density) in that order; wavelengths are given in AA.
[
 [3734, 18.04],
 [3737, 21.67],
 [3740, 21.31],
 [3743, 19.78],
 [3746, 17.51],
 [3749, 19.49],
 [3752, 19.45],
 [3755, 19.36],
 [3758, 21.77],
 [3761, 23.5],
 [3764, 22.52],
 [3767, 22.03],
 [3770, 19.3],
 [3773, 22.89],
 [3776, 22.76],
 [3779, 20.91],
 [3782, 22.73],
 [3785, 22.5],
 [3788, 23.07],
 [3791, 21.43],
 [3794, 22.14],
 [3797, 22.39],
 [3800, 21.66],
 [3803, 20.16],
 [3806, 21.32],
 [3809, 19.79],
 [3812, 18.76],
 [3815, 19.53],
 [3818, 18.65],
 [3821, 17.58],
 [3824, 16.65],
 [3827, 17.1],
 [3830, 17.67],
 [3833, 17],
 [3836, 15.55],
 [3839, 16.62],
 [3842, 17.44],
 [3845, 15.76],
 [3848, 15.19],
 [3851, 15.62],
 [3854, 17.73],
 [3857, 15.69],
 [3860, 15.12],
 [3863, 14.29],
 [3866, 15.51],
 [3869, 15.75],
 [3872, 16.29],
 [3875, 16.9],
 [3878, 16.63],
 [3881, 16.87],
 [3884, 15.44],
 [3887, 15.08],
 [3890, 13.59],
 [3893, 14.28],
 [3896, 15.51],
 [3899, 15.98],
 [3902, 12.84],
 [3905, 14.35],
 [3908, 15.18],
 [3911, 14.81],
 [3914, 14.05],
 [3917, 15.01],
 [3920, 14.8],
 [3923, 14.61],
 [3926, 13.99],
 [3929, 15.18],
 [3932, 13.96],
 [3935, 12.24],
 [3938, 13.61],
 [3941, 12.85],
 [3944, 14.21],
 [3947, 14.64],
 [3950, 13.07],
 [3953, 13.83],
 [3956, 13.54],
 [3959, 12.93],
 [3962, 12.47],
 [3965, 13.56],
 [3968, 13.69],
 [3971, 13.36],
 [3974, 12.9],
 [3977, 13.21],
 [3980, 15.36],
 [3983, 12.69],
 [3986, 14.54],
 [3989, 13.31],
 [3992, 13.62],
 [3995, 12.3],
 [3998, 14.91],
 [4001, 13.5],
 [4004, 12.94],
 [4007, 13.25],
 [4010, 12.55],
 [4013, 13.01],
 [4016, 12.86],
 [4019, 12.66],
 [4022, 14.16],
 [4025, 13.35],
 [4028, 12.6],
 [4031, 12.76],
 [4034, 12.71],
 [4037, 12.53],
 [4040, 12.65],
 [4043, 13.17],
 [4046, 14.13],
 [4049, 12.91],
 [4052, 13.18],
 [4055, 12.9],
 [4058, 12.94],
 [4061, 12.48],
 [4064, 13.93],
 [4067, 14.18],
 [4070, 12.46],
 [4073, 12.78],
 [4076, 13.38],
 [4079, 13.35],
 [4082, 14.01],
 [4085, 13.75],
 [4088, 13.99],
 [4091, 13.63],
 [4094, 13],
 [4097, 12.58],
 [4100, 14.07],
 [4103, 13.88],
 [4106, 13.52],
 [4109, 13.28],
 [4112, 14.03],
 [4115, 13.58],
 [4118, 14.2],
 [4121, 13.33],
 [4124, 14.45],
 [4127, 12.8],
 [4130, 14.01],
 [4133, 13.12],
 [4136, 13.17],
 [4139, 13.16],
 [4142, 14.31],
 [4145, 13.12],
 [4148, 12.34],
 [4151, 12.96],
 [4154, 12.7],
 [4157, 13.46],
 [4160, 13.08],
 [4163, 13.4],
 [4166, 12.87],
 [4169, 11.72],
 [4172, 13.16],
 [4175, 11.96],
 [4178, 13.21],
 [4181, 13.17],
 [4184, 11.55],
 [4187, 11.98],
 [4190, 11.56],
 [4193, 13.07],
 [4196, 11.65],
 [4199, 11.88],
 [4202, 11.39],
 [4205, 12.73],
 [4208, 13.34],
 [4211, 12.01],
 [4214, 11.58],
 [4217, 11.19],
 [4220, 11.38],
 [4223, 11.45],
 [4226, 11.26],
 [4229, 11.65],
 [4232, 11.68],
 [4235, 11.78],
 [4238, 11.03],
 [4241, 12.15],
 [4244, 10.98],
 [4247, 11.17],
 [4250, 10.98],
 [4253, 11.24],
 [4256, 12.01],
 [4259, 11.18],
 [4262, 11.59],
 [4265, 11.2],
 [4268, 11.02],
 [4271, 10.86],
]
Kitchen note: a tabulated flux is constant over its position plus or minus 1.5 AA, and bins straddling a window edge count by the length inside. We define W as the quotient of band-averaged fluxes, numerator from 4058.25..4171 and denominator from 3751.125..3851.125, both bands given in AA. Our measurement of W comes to 0.67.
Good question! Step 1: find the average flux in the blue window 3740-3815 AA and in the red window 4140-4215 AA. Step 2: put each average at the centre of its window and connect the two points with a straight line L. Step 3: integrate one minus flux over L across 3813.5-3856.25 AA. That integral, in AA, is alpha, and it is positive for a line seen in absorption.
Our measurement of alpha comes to 6.25 AA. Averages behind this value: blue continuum 21.1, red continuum 12.6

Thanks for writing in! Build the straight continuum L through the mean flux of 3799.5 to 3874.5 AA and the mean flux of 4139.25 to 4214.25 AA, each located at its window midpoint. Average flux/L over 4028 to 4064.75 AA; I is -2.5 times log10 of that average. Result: 0.11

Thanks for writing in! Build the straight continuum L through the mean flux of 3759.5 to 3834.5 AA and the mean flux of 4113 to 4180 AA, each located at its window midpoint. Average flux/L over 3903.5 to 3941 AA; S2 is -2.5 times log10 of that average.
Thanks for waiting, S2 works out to 0.249 mag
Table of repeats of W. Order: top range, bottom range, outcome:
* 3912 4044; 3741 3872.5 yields 0.71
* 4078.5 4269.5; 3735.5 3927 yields 0.70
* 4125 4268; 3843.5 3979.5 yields 0.84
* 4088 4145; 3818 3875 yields 0.83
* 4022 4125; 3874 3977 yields 0.94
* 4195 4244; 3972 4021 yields 0.88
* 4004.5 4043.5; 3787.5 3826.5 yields 0.64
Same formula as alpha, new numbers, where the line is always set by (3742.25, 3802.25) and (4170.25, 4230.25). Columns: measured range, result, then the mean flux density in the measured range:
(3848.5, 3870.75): 4.4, 15.7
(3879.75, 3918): 7.8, 14.8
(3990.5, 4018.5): 5.4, 13.2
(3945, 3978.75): 7.5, 13.4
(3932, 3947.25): 3.7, 13.5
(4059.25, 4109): 3.9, 13.4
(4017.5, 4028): 1.7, 13.3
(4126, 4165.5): 0.1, 13.2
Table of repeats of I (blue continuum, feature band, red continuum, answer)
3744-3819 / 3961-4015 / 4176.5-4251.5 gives 0.23 mag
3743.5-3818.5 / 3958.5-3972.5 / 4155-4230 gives 0.28 mag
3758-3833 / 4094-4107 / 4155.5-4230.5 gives 0.06 mag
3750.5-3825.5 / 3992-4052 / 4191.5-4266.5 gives 0.22 mag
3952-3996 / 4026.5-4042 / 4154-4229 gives 0.04 mag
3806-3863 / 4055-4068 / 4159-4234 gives 0.06 mag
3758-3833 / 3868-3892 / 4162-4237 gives 0.19 mag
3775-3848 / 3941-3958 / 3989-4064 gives 0.12 mag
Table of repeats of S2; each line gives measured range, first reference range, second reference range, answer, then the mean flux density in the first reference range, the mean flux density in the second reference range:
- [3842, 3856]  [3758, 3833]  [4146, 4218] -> 0.20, 20.7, 12.4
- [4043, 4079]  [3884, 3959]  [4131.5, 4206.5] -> 0.01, 14.2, 12.7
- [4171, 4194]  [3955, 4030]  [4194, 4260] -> -0.04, 13.3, 11.6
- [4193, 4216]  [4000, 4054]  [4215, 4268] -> -0.04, 13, 11.4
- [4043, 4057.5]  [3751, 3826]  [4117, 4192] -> 0.15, 20.9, 13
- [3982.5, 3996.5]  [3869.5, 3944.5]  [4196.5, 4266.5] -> 0.05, 14.8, 11.6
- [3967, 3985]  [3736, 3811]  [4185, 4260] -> 0.24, 21.2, 11.7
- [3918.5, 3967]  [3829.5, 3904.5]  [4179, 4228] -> 0.09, 15.7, 12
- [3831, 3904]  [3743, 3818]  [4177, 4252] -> 0.22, 21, 11.8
